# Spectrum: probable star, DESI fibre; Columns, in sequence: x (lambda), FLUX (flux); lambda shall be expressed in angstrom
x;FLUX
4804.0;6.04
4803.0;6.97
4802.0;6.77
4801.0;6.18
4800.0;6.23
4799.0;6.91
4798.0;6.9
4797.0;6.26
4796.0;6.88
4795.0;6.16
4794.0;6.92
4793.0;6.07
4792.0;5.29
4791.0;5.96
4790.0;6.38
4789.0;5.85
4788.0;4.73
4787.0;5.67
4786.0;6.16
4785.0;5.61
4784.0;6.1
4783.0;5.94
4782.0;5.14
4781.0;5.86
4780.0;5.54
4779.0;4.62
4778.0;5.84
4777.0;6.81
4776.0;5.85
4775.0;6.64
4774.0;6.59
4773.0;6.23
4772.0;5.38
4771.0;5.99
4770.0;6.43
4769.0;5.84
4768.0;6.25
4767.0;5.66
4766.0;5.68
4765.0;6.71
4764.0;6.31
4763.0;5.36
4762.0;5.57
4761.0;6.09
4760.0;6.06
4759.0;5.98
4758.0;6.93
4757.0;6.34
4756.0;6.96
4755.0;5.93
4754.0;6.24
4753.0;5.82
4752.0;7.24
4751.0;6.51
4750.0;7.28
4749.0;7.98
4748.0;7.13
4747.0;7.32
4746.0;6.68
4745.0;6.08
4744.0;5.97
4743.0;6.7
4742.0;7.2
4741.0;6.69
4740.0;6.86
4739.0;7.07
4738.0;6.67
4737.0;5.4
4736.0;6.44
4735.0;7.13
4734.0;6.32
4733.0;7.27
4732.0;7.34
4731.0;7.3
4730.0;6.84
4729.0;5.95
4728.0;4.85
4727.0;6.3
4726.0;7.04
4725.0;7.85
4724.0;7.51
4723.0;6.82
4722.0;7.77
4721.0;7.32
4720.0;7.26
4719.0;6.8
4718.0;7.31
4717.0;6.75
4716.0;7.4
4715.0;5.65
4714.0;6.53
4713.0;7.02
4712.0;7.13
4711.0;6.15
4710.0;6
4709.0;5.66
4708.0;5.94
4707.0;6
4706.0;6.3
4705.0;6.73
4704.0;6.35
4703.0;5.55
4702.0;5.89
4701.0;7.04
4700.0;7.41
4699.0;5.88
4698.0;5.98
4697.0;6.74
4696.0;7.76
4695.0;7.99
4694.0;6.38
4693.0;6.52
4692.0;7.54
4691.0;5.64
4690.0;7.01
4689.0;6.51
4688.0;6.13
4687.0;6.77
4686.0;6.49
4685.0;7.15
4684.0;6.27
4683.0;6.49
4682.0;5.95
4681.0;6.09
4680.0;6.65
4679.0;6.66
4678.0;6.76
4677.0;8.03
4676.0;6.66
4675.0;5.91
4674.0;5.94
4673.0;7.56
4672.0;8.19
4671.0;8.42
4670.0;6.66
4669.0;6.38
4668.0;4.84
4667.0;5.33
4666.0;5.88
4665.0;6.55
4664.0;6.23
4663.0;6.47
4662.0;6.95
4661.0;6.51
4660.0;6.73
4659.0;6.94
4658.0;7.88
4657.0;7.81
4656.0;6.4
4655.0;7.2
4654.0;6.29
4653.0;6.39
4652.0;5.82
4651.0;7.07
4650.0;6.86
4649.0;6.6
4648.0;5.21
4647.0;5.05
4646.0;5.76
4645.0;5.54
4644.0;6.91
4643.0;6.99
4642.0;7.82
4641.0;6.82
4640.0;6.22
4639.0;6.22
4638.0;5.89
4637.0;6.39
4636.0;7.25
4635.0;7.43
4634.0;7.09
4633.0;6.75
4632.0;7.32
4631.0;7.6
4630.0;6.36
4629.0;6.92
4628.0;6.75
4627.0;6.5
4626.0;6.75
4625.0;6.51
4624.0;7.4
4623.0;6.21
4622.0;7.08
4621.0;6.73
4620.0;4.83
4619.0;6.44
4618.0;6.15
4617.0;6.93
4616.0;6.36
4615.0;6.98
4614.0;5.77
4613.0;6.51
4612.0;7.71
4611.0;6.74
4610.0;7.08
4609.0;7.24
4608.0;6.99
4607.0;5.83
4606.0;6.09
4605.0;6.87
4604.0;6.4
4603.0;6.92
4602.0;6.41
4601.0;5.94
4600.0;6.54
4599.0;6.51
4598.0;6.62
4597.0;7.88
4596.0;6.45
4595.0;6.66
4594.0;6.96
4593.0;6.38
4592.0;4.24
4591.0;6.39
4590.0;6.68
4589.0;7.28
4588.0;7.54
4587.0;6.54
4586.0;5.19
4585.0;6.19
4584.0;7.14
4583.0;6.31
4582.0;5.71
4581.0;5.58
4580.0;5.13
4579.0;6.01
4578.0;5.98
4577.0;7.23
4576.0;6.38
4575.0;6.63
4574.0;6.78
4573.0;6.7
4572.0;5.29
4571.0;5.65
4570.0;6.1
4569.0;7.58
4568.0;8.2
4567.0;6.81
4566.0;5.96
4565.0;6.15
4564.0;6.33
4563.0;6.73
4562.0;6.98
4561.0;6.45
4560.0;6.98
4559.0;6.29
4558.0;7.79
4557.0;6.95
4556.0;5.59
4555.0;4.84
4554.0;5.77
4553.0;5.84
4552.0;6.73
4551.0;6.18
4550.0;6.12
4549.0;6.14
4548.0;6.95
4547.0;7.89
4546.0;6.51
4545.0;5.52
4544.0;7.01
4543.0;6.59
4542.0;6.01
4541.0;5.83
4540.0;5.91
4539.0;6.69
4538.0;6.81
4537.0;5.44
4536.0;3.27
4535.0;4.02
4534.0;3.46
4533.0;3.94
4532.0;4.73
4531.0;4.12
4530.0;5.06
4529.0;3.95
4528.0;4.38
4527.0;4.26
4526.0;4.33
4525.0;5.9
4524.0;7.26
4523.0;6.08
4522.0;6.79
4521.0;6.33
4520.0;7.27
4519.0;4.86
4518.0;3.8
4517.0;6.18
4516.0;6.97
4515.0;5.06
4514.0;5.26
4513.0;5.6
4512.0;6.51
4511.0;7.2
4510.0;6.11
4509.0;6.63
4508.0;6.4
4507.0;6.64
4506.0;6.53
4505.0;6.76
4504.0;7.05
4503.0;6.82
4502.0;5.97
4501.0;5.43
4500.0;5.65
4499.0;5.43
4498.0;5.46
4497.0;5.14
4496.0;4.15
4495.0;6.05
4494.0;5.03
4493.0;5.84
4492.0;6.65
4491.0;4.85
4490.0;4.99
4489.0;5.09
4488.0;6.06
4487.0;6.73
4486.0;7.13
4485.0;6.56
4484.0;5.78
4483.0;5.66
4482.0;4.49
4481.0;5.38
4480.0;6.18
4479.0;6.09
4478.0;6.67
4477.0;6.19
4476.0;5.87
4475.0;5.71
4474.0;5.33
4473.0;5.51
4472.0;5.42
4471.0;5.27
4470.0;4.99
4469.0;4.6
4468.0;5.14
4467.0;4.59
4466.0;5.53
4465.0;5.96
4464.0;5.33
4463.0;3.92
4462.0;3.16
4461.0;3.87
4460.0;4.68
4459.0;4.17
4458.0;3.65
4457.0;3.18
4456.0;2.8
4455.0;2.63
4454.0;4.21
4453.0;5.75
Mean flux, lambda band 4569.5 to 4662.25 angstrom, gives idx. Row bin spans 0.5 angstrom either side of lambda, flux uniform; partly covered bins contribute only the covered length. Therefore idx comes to 6.53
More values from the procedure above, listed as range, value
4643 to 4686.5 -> 6.55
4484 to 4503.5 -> 5.74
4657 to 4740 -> 6.66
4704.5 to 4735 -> 6.71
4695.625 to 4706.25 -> 6.5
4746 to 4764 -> 6.51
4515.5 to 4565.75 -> 5.84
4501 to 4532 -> 5.84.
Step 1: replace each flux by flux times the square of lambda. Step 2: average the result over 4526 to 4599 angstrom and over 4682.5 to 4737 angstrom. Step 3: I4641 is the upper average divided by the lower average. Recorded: 1.2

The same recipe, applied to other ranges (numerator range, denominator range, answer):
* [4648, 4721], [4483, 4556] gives 1.23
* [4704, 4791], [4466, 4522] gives 1.23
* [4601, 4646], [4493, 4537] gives 1.26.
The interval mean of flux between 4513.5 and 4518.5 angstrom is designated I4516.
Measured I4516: 5.45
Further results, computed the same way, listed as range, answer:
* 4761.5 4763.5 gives 5.46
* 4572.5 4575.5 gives 6.7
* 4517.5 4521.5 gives 5.56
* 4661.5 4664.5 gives 6.55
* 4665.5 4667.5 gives 5.61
